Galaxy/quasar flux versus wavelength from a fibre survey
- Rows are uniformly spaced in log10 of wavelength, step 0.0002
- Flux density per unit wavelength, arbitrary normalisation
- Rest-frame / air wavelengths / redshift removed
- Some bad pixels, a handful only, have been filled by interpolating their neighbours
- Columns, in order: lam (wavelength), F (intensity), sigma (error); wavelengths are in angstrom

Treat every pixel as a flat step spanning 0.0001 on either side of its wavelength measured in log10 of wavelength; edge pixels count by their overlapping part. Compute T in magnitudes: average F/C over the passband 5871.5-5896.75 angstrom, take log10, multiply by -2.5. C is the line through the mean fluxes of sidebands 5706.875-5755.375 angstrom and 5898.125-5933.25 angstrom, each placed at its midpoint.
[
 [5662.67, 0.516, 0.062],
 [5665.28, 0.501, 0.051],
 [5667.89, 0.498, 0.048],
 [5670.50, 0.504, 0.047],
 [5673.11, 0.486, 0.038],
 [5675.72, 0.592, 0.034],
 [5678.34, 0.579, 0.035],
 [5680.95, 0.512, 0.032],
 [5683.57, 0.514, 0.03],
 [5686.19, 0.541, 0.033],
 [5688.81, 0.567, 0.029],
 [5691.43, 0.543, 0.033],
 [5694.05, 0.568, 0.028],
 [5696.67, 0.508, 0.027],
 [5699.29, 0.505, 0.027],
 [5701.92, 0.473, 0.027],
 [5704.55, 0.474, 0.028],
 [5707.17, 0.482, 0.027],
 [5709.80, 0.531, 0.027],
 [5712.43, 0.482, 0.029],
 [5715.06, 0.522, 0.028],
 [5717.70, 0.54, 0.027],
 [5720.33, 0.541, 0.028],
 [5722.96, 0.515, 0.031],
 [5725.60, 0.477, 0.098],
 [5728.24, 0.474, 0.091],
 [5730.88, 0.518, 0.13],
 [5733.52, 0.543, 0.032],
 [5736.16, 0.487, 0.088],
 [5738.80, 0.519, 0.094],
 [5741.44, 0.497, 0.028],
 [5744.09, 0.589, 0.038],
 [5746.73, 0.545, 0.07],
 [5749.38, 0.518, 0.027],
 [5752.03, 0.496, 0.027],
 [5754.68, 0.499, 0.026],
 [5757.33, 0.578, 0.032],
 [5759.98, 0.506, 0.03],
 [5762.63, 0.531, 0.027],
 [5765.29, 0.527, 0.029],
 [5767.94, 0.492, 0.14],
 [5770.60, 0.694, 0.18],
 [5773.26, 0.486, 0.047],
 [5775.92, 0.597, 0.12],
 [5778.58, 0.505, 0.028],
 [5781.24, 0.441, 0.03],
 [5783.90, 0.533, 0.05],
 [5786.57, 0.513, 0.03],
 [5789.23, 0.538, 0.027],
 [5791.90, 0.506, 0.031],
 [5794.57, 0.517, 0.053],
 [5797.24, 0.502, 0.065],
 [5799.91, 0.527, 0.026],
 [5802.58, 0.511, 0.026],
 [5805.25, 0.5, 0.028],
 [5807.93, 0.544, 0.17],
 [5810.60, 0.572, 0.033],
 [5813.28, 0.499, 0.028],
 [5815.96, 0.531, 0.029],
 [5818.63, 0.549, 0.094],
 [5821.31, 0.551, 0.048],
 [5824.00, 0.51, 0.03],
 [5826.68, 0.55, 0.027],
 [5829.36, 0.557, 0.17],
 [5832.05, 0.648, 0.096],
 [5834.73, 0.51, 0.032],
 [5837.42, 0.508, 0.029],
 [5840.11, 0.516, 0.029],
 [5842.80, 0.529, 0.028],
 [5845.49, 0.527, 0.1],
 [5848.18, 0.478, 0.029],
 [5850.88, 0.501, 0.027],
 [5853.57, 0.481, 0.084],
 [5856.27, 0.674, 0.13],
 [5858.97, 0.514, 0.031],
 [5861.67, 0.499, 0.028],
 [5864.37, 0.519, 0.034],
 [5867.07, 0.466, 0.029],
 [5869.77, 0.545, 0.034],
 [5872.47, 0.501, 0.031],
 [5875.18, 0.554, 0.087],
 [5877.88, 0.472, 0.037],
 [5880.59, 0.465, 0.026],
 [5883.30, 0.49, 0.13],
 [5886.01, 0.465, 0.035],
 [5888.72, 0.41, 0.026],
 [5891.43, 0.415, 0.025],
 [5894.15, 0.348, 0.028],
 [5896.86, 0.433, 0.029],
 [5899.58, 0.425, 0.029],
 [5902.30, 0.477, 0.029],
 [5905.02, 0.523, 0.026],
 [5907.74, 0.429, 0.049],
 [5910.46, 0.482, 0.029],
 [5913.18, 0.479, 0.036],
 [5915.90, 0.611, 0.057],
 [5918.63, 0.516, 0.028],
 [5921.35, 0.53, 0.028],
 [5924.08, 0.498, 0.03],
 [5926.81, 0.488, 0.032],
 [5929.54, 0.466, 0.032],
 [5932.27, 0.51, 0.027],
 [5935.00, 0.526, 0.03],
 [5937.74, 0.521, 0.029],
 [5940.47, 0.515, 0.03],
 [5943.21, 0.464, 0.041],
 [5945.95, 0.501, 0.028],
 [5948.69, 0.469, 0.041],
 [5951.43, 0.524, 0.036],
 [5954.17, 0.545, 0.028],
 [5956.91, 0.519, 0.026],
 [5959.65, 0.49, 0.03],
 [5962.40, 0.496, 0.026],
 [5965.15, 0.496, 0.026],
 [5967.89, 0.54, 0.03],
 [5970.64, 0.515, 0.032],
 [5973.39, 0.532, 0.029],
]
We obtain 0.10 mag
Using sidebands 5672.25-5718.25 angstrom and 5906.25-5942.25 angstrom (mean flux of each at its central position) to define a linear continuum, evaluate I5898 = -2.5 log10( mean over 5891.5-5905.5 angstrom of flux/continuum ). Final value 0.171 mag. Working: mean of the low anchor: 0.523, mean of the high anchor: 0.505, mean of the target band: 0.433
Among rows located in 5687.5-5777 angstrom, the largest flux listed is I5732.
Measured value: 0.694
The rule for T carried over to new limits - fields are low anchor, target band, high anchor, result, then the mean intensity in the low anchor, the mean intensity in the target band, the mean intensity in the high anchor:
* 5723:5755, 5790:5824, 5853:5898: -0.05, 0.514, 0.525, 0.486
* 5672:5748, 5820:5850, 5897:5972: -0.05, 0.522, 0.534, 0.501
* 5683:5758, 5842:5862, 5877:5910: -0.14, 0.518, 0.527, 0.447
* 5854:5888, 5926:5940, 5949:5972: 0.02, 0.511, 0.504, 0.514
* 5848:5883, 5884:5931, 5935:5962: 0.09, 0.513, 0.471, 0.506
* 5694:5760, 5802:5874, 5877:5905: -0.14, 0.514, 0.529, 0.443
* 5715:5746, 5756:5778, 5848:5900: -0.08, 0.519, 0.55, 0.484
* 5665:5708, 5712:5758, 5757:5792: 0.02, 0.521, 0.519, 0.532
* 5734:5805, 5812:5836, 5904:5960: -0.06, 0.525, 0.545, 0.505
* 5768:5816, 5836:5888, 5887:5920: -0.05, 0.528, 0.509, 0.463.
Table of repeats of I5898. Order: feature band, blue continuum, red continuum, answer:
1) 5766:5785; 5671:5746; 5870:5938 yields -0.06 mag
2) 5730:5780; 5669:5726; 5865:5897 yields -0.06 mag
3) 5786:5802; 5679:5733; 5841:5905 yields -0.04 mag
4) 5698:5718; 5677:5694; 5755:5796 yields 0.09 mag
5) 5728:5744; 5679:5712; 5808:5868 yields 0.02 mag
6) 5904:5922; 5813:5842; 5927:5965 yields 0.01 mag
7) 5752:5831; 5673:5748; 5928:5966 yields -0.03 mag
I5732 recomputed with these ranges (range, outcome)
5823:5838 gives 0.648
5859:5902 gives 0.554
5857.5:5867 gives 0.519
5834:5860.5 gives 0.674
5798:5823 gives 0.572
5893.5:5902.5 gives 0.477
